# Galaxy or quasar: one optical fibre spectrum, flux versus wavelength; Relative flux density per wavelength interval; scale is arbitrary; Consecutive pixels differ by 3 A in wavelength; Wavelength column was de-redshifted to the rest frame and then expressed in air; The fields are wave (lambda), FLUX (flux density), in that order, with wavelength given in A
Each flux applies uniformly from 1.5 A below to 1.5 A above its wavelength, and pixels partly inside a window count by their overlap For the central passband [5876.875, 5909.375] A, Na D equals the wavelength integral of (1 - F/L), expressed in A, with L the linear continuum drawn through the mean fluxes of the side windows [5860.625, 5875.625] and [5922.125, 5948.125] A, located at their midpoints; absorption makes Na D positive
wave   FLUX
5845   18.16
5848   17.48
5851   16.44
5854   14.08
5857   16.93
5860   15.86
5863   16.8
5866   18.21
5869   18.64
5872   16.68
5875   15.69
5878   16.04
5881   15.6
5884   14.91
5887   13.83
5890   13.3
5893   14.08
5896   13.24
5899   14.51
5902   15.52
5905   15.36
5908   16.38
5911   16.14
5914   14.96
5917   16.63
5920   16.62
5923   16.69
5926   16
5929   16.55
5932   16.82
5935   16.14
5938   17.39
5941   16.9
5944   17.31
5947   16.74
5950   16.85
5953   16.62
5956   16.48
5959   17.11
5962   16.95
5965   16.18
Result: 4.3 A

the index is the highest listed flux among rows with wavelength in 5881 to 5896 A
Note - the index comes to 15.6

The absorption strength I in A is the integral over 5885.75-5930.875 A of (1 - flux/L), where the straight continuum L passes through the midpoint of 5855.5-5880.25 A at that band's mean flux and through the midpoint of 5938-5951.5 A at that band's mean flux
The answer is 4.20 A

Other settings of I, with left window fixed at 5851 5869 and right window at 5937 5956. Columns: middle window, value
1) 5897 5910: 1.1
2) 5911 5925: 0.5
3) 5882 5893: 1.7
